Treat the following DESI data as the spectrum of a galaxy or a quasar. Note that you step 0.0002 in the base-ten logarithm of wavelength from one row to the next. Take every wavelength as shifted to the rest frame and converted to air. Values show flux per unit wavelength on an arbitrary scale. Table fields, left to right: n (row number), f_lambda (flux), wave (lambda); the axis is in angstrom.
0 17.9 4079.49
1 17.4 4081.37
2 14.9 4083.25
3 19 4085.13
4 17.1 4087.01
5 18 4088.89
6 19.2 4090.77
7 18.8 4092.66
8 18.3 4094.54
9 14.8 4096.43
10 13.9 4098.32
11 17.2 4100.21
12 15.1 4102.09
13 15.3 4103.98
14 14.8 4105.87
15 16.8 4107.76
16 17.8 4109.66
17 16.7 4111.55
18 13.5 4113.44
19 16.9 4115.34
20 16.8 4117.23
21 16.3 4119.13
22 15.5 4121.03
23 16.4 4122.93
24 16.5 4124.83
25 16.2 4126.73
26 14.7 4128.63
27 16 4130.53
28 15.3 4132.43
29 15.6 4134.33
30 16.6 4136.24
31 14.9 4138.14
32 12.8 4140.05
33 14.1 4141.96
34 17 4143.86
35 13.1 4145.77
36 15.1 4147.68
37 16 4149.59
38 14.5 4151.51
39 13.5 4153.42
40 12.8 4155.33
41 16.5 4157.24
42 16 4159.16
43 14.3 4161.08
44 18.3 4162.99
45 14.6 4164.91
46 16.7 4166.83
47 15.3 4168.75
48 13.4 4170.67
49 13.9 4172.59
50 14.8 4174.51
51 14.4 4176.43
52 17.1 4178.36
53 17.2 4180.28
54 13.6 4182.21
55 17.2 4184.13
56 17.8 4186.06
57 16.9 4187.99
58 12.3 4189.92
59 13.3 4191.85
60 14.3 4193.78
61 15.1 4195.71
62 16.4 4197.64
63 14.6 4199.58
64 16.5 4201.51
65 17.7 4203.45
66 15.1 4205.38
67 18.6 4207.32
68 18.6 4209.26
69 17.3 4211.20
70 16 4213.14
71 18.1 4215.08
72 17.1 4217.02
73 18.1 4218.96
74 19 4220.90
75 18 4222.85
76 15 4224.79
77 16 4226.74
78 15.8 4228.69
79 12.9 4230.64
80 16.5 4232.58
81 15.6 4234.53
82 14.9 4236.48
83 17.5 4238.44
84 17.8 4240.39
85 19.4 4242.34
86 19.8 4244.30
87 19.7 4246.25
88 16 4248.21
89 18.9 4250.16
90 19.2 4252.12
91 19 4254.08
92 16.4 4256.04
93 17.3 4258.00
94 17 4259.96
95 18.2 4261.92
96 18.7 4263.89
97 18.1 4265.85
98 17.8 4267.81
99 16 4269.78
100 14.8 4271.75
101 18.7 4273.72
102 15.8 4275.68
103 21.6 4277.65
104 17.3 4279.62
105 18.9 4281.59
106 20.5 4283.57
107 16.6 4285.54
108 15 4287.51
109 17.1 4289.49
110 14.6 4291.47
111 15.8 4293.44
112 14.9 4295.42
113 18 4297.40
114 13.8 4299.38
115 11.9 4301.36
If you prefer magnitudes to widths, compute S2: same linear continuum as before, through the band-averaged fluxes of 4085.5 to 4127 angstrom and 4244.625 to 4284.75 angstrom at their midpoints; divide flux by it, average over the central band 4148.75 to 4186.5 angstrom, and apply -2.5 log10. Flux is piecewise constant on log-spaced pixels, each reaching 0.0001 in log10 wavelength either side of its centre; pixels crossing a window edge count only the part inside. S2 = 0.12 mag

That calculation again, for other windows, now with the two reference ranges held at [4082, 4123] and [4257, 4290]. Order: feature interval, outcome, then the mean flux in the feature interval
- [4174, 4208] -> 0.09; 15.7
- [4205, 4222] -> -0.02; 17.6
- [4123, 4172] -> 0.11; 15.2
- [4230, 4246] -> 0.02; 17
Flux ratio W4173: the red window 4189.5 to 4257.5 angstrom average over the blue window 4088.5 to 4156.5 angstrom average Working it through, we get 1.07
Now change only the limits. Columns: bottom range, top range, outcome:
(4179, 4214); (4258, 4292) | 1.09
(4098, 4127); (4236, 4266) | 1.13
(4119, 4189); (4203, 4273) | 1.12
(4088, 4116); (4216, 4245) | 1.02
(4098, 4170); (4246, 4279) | 1.15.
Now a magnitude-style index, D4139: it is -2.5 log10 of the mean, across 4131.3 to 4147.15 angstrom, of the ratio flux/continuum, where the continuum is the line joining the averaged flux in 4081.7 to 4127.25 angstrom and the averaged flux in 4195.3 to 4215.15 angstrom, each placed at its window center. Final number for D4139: 0.112 mag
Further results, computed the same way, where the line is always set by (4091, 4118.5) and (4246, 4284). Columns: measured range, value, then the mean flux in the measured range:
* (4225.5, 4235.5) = 0.15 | 15.3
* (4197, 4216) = 0.03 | 16.9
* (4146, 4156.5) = 0.17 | 14.3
